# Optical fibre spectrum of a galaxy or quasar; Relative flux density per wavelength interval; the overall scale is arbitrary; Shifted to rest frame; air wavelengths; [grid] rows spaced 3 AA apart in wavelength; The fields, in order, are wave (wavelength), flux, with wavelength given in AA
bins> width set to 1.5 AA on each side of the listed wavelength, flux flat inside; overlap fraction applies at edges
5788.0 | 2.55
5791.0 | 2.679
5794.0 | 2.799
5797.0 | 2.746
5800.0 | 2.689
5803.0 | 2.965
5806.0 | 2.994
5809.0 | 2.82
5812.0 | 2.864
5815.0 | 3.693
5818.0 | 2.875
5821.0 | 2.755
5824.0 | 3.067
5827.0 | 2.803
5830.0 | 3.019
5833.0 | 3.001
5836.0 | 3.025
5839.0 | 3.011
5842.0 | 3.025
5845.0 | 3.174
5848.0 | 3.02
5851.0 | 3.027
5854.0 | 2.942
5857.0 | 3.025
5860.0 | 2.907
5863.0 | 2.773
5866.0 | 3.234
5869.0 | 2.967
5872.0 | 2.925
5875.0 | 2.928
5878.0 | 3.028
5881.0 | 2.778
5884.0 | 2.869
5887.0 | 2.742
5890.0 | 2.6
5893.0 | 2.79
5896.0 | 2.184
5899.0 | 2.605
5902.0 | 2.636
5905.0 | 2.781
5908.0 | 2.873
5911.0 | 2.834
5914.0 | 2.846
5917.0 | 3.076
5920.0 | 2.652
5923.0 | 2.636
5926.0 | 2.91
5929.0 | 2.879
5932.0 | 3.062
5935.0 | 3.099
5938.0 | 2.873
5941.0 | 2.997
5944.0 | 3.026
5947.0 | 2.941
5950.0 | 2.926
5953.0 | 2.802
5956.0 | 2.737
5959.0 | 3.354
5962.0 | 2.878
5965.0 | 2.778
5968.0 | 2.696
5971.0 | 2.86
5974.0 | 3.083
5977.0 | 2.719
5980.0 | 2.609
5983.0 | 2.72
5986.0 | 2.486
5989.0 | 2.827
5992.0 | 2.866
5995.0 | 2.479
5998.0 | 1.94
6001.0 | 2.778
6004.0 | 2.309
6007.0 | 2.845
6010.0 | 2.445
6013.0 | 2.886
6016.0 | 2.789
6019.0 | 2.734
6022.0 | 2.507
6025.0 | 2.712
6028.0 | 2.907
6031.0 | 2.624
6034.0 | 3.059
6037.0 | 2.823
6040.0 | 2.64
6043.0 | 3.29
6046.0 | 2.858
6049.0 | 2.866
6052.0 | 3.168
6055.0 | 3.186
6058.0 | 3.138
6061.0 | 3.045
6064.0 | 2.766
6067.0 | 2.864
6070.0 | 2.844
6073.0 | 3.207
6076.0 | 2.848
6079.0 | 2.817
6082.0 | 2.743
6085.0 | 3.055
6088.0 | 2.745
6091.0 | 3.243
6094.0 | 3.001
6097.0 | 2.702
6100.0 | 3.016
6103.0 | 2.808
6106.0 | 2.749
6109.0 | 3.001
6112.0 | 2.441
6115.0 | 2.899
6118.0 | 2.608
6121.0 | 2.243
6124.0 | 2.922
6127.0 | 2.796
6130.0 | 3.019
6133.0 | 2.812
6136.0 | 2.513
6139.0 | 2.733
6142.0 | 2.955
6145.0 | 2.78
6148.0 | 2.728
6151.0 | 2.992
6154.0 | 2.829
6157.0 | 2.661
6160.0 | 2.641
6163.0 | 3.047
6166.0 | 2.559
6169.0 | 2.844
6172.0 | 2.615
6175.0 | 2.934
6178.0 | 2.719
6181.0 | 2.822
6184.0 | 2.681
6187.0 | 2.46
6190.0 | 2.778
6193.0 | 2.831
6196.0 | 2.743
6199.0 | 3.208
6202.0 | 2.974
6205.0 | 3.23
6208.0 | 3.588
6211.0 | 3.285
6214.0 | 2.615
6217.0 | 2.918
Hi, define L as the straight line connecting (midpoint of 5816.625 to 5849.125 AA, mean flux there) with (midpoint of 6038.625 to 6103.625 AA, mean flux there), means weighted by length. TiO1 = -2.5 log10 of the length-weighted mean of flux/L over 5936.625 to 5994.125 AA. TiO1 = 0.04 mag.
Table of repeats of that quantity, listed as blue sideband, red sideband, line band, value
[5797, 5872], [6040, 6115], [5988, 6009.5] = 0.149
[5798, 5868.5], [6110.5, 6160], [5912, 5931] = 0.028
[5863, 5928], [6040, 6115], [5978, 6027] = 0.099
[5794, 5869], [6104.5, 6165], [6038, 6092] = -0.054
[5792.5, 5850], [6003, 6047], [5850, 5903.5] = 0.031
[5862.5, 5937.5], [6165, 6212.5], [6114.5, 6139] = 0.063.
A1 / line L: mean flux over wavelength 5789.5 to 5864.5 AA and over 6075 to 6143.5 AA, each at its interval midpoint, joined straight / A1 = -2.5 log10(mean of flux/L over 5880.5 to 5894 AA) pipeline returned 0.064 mag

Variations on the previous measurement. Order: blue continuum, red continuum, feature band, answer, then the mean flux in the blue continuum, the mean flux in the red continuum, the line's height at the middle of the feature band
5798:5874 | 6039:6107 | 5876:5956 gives 0.05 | 2.98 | 2.94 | 2.97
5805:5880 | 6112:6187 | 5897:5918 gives 0.06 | 2.99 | 2.75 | 2.94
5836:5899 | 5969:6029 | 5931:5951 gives -0.08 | 2.89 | 2.67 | 2.77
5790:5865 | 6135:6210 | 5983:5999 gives 0.14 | 2.95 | 2.84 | 2.9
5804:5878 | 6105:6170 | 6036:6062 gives -0.06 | 3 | 2.76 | 2.83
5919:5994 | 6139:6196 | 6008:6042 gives 0.03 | 2.86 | 2.77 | 2.83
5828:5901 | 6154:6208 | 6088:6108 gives -0.02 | 2.9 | 2.83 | 2.85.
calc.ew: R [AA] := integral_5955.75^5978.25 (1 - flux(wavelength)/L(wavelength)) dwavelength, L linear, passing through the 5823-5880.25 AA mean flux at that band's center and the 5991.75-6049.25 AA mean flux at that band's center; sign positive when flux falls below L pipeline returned -0.8 AA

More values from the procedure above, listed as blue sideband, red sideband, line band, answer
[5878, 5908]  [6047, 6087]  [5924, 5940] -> -1.2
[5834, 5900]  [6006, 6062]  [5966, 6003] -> 2.7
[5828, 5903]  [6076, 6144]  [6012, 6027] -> 0.6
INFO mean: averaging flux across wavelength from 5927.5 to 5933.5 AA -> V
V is 2.97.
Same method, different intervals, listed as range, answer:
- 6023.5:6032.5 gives 2.75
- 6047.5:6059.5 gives 3.09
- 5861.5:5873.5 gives 2.97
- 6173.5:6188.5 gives 2.72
